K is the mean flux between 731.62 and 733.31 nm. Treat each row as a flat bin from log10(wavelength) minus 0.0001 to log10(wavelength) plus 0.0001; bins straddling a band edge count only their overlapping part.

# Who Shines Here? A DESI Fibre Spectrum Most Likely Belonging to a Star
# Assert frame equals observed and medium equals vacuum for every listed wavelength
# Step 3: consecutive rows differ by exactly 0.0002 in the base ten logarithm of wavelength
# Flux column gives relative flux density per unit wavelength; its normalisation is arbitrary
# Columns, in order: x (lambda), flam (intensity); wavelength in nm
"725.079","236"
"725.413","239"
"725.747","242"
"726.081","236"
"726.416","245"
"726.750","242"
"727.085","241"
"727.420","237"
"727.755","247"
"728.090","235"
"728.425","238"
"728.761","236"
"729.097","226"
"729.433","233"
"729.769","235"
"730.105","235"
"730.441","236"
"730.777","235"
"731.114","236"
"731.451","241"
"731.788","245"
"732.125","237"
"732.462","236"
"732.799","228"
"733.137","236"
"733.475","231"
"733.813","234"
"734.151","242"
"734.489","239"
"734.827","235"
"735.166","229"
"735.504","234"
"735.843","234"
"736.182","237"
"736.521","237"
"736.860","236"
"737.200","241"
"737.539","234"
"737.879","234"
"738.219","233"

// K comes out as 236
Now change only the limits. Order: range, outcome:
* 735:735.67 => 232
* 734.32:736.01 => 234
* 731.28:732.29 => 241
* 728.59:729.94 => 232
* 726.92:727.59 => 239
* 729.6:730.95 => 235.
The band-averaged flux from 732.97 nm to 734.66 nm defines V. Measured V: 236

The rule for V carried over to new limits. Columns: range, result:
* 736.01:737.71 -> 237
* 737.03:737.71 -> 238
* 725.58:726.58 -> 241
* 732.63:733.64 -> 232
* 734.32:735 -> 237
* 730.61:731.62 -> 237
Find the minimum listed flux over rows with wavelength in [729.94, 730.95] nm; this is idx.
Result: 235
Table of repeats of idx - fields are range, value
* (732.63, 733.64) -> 228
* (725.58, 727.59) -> 236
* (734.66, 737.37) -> 229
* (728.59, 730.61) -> 226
